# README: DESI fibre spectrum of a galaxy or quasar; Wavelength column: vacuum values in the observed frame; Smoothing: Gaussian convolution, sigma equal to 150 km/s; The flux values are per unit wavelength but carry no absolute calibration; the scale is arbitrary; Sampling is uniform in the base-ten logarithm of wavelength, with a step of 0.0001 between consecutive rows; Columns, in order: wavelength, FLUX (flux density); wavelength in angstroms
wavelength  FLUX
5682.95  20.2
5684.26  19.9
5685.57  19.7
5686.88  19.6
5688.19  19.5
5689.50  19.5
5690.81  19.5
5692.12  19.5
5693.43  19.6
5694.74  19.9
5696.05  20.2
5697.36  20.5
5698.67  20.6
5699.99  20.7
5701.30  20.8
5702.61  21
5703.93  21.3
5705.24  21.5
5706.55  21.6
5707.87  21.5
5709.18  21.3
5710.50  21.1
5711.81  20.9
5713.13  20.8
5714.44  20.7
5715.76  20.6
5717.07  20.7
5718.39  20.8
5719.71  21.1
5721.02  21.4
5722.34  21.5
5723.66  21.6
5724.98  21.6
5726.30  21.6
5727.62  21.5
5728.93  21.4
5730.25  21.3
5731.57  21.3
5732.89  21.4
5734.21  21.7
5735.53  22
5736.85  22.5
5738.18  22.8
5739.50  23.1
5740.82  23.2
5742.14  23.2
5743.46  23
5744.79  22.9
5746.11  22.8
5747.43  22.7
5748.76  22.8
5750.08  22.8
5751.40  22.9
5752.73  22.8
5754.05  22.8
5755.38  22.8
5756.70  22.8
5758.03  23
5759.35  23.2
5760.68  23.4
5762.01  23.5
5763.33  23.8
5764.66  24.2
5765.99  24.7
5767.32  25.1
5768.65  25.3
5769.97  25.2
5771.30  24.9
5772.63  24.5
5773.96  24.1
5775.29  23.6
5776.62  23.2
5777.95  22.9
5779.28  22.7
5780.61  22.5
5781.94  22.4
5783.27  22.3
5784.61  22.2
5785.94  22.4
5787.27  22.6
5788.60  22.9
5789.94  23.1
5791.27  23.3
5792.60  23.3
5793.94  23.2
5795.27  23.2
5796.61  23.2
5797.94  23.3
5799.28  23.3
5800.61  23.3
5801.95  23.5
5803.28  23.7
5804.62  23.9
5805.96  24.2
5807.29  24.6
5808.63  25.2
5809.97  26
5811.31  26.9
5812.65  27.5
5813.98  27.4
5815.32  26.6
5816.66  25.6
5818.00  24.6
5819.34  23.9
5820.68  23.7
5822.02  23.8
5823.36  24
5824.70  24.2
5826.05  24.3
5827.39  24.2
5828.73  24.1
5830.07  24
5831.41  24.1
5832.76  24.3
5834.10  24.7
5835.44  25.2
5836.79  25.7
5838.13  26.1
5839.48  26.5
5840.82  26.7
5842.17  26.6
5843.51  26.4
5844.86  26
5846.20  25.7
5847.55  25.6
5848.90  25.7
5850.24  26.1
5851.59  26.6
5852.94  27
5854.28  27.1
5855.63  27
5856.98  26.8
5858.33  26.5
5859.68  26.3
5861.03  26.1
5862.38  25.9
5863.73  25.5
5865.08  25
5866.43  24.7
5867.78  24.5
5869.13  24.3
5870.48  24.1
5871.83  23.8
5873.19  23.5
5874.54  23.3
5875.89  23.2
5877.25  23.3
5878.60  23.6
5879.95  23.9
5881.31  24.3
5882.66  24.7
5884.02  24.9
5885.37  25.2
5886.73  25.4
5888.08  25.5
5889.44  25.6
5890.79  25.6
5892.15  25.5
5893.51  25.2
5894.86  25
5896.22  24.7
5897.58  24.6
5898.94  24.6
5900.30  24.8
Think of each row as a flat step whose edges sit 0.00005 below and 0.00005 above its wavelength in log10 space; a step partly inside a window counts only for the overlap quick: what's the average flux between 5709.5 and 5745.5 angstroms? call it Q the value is 21.7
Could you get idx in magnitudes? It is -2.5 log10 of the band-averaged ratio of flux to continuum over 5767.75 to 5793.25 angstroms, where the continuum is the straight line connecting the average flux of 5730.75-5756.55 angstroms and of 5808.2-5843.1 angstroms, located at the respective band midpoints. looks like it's 0.02 mag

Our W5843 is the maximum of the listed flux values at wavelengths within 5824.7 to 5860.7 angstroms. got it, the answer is 27.1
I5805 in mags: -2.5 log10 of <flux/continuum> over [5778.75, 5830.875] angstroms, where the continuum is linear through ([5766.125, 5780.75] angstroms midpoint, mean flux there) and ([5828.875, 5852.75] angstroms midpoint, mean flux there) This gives 0.04 mag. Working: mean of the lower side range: 24.1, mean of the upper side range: 25.6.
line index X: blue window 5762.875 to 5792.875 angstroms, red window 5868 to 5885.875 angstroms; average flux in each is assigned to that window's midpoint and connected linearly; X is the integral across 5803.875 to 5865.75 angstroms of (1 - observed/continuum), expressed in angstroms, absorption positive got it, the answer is -4.4 angstroms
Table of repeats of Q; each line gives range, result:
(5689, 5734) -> 20.9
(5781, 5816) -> 24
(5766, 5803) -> 23.4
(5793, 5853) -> 25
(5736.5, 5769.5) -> 23.3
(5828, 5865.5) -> 25.8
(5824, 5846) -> 25.2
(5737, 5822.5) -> 23.7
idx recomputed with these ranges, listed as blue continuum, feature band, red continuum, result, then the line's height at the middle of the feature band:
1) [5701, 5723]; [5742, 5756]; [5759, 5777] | 0.015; 23.2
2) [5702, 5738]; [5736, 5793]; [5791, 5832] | -0.021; 22.8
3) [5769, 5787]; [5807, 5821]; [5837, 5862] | -0.037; 24.9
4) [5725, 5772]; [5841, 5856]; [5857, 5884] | -0.087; 24.3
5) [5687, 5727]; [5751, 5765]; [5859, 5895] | -0.059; 21.9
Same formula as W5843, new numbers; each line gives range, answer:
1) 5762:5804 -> 25.3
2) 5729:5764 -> 23.8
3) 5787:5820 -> 27.5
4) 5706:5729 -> 21.6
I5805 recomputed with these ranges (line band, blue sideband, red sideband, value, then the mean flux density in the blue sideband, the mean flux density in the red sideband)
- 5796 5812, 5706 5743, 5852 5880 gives -0.03 mag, 21.6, 25.1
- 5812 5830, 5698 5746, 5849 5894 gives -0.04 mag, 21.6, 25.2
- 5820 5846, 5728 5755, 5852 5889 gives -0.03 mag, 22.5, 25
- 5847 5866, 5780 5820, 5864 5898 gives -0.08 mag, 24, 24.5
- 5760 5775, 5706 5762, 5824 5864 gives -0.06 mag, 22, 25.7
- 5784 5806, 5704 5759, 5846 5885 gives 0.01 mag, 22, 25.1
